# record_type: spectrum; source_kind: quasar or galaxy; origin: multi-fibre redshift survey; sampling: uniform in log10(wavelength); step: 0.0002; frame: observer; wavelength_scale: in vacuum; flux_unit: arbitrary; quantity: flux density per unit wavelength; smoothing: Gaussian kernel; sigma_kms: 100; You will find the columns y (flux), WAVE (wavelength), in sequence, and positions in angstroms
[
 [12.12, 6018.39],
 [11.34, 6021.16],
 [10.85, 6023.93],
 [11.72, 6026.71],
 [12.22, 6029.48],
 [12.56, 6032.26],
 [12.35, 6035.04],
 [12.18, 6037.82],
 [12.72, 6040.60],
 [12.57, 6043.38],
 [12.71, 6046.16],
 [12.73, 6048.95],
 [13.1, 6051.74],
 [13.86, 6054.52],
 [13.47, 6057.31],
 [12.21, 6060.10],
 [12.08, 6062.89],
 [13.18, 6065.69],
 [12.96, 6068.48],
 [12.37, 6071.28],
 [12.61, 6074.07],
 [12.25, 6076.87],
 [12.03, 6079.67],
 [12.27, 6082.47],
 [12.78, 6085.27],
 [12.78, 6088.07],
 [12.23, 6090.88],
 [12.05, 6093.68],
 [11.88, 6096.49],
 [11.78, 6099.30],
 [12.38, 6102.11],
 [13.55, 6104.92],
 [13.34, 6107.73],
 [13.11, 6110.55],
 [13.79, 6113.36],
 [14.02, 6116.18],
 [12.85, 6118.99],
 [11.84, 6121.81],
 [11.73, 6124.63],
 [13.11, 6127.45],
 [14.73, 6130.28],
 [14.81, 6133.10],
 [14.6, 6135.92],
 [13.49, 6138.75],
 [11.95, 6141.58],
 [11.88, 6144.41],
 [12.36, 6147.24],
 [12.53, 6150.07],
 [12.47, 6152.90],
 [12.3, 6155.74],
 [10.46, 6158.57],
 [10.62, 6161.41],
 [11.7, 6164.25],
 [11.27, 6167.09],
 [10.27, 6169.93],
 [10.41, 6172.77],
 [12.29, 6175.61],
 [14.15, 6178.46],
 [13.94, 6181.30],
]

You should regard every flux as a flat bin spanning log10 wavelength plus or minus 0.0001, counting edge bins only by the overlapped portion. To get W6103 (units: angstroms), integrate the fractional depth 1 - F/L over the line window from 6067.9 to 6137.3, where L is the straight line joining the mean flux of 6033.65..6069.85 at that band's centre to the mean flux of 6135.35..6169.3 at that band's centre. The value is -2.70 angstroms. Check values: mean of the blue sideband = 12.8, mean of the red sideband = 12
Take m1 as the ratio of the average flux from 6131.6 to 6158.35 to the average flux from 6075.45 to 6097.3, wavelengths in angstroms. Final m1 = 1.0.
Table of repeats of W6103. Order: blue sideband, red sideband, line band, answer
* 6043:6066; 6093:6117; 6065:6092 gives 0.7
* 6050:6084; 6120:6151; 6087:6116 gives 0.2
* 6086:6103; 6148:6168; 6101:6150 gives -4.9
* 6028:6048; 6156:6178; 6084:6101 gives -0.4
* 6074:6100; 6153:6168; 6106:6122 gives -1.8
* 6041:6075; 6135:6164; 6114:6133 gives -1.3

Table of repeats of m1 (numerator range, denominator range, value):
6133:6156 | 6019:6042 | 1.07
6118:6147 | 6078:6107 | 1.05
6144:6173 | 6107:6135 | 0.86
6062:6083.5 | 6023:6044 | 1.03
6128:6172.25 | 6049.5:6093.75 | 0.97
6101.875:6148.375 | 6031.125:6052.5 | 1.05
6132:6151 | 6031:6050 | 1.04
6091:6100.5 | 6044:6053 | 0.93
